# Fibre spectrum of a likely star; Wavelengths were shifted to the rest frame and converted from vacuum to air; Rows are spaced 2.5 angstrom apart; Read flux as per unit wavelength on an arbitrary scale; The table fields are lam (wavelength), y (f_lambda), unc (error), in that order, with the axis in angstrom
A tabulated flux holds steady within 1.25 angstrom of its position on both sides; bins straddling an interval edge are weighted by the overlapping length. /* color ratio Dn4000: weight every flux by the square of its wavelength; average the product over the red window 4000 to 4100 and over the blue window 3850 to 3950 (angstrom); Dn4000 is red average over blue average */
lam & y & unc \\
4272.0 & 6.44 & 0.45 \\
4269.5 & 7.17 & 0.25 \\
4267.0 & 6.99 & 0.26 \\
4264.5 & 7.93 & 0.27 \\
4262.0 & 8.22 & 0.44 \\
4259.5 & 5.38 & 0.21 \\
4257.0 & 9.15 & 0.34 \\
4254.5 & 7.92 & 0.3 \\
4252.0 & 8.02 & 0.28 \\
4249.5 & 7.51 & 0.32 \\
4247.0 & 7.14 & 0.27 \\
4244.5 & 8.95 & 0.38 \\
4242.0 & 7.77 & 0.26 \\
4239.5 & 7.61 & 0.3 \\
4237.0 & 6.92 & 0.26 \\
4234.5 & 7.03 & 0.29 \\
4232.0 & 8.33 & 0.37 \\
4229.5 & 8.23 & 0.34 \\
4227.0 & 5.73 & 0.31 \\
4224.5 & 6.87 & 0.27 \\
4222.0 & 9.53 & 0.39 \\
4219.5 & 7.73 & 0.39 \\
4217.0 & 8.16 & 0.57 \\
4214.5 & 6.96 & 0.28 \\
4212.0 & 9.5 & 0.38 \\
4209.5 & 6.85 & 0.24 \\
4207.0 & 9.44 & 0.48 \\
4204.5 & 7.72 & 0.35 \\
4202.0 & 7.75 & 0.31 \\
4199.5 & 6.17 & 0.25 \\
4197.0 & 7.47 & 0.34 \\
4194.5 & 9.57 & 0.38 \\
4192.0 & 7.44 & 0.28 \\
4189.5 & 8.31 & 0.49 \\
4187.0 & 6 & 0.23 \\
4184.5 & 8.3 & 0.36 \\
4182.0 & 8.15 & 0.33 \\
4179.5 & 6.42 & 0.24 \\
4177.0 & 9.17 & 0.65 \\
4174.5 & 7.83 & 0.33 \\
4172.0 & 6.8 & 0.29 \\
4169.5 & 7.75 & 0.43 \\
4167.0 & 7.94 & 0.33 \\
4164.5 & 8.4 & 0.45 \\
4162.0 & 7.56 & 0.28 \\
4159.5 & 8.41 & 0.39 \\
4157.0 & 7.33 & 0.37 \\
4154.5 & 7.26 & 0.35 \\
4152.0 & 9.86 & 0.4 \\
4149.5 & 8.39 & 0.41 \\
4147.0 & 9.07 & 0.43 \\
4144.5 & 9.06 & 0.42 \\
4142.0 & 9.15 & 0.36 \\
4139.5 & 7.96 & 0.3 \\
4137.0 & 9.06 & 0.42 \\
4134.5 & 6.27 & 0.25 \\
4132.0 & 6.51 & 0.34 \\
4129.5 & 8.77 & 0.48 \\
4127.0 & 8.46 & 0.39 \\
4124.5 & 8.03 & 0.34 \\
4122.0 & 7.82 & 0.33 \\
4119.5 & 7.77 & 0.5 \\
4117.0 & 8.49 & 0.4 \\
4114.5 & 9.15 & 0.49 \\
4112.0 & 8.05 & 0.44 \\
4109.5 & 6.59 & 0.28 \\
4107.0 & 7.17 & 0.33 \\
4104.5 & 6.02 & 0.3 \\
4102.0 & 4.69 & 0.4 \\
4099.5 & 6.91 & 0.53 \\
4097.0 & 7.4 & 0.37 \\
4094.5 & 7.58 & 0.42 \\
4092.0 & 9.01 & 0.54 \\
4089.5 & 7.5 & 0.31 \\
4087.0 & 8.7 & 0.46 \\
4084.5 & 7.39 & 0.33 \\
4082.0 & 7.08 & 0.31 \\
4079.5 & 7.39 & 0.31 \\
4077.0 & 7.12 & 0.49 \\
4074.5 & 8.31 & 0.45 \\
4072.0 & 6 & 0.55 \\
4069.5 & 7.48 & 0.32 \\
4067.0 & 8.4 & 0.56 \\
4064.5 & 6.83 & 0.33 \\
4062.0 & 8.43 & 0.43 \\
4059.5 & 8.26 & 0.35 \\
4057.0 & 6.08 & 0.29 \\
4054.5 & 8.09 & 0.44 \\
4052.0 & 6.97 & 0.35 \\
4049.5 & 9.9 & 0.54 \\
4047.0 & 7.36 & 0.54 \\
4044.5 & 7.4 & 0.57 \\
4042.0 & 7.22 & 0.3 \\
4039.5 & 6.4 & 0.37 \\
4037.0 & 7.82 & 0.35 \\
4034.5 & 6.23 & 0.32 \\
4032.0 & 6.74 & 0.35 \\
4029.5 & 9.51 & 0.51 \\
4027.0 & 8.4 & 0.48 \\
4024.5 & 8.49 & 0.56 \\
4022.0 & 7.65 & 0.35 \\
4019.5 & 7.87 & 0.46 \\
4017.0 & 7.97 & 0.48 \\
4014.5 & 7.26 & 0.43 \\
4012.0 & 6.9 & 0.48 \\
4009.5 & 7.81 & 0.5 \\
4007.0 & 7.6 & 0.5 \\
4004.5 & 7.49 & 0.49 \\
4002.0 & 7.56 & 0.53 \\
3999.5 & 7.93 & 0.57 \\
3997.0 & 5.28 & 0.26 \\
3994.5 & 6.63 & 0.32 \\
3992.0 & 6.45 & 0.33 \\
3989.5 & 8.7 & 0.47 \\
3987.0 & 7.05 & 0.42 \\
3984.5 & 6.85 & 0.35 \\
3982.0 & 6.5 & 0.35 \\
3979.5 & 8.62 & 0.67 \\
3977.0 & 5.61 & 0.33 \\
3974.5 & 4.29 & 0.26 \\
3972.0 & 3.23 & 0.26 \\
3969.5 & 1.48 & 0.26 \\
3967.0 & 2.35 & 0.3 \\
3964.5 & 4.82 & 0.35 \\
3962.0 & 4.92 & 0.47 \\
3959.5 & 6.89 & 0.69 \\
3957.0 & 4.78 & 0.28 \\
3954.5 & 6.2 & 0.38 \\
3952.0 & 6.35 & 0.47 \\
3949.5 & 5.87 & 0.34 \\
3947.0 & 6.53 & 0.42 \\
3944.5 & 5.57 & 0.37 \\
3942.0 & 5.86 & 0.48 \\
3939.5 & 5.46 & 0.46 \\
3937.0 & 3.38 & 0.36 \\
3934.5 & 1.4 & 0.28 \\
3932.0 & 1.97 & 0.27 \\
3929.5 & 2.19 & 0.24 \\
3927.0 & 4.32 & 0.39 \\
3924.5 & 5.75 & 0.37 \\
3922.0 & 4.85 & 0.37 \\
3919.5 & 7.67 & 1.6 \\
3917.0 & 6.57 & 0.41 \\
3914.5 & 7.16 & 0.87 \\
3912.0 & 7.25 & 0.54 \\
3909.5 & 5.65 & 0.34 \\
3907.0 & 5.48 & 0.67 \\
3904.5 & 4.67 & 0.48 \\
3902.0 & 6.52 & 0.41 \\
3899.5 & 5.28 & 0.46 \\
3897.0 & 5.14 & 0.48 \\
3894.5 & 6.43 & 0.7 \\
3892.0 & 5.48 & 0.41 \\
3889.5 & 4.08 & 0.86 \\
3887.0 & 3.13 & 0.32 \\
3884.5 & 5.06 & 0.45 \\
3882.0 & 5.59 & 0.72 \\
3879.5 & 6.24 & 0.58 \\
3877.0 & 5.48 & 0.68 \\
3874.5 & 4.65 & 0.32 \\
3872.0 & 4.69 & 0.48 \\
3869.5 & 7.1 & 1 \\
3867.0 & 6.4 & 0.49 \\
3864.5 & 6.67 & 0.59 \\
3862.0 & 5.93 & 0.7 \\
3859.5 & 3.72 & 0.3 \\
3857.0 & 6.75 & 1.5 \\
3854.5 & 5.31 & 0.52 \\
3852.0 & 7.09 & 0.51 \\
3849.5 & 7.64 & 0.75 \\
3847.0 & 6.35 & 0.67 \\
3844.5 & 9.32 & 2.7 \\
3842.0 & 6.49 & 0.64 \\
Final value 1.53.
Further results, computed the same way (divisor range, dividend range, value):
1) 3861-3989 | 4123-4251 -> 1.68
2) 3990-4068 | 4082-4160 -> 1.09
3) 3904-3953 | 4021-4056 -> 1.57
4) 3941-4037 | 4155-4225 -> 1.33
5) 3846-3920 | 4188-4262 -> 1.58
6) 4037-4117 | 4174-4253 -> 1.11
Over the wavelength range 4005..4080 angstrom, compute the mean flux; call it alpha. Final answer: 7.6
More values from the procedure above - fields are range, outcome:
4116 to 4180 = 8.08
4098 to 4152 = 7.83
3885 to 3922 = 5.71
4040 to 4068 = 7.68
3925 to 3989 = 4.95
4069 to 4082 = 7.23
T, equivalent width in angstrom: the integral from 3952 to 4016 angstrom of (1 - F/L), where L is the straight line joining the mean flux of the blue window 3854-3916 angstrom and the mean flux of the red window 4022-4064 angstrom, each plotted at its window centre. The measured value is 7.4 angstrom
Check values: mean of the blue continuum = 5.6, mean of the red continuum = 7.69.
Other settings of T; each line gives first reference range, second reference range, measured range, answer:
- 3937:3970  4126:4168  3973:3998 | -4.0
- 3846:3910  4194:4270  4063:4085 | -1.8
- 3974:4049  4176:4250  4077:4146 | -1.5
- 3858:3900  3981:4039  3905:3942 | 6.5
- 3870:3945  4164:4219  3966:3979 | 4.6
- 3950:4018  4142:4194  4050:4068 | -1.9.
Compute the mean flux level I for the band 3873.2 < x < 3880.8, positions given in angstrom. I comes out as 5.45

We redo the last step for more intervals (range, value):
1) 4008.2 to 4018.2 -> 7.48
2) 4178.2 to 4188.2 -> 7.23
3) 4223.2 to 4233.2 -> 7.3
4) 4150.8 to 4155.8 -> 8.53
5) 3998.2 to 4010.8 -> 7.67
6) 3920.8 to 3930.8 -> 4.26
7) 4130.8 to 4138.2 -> 7.27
